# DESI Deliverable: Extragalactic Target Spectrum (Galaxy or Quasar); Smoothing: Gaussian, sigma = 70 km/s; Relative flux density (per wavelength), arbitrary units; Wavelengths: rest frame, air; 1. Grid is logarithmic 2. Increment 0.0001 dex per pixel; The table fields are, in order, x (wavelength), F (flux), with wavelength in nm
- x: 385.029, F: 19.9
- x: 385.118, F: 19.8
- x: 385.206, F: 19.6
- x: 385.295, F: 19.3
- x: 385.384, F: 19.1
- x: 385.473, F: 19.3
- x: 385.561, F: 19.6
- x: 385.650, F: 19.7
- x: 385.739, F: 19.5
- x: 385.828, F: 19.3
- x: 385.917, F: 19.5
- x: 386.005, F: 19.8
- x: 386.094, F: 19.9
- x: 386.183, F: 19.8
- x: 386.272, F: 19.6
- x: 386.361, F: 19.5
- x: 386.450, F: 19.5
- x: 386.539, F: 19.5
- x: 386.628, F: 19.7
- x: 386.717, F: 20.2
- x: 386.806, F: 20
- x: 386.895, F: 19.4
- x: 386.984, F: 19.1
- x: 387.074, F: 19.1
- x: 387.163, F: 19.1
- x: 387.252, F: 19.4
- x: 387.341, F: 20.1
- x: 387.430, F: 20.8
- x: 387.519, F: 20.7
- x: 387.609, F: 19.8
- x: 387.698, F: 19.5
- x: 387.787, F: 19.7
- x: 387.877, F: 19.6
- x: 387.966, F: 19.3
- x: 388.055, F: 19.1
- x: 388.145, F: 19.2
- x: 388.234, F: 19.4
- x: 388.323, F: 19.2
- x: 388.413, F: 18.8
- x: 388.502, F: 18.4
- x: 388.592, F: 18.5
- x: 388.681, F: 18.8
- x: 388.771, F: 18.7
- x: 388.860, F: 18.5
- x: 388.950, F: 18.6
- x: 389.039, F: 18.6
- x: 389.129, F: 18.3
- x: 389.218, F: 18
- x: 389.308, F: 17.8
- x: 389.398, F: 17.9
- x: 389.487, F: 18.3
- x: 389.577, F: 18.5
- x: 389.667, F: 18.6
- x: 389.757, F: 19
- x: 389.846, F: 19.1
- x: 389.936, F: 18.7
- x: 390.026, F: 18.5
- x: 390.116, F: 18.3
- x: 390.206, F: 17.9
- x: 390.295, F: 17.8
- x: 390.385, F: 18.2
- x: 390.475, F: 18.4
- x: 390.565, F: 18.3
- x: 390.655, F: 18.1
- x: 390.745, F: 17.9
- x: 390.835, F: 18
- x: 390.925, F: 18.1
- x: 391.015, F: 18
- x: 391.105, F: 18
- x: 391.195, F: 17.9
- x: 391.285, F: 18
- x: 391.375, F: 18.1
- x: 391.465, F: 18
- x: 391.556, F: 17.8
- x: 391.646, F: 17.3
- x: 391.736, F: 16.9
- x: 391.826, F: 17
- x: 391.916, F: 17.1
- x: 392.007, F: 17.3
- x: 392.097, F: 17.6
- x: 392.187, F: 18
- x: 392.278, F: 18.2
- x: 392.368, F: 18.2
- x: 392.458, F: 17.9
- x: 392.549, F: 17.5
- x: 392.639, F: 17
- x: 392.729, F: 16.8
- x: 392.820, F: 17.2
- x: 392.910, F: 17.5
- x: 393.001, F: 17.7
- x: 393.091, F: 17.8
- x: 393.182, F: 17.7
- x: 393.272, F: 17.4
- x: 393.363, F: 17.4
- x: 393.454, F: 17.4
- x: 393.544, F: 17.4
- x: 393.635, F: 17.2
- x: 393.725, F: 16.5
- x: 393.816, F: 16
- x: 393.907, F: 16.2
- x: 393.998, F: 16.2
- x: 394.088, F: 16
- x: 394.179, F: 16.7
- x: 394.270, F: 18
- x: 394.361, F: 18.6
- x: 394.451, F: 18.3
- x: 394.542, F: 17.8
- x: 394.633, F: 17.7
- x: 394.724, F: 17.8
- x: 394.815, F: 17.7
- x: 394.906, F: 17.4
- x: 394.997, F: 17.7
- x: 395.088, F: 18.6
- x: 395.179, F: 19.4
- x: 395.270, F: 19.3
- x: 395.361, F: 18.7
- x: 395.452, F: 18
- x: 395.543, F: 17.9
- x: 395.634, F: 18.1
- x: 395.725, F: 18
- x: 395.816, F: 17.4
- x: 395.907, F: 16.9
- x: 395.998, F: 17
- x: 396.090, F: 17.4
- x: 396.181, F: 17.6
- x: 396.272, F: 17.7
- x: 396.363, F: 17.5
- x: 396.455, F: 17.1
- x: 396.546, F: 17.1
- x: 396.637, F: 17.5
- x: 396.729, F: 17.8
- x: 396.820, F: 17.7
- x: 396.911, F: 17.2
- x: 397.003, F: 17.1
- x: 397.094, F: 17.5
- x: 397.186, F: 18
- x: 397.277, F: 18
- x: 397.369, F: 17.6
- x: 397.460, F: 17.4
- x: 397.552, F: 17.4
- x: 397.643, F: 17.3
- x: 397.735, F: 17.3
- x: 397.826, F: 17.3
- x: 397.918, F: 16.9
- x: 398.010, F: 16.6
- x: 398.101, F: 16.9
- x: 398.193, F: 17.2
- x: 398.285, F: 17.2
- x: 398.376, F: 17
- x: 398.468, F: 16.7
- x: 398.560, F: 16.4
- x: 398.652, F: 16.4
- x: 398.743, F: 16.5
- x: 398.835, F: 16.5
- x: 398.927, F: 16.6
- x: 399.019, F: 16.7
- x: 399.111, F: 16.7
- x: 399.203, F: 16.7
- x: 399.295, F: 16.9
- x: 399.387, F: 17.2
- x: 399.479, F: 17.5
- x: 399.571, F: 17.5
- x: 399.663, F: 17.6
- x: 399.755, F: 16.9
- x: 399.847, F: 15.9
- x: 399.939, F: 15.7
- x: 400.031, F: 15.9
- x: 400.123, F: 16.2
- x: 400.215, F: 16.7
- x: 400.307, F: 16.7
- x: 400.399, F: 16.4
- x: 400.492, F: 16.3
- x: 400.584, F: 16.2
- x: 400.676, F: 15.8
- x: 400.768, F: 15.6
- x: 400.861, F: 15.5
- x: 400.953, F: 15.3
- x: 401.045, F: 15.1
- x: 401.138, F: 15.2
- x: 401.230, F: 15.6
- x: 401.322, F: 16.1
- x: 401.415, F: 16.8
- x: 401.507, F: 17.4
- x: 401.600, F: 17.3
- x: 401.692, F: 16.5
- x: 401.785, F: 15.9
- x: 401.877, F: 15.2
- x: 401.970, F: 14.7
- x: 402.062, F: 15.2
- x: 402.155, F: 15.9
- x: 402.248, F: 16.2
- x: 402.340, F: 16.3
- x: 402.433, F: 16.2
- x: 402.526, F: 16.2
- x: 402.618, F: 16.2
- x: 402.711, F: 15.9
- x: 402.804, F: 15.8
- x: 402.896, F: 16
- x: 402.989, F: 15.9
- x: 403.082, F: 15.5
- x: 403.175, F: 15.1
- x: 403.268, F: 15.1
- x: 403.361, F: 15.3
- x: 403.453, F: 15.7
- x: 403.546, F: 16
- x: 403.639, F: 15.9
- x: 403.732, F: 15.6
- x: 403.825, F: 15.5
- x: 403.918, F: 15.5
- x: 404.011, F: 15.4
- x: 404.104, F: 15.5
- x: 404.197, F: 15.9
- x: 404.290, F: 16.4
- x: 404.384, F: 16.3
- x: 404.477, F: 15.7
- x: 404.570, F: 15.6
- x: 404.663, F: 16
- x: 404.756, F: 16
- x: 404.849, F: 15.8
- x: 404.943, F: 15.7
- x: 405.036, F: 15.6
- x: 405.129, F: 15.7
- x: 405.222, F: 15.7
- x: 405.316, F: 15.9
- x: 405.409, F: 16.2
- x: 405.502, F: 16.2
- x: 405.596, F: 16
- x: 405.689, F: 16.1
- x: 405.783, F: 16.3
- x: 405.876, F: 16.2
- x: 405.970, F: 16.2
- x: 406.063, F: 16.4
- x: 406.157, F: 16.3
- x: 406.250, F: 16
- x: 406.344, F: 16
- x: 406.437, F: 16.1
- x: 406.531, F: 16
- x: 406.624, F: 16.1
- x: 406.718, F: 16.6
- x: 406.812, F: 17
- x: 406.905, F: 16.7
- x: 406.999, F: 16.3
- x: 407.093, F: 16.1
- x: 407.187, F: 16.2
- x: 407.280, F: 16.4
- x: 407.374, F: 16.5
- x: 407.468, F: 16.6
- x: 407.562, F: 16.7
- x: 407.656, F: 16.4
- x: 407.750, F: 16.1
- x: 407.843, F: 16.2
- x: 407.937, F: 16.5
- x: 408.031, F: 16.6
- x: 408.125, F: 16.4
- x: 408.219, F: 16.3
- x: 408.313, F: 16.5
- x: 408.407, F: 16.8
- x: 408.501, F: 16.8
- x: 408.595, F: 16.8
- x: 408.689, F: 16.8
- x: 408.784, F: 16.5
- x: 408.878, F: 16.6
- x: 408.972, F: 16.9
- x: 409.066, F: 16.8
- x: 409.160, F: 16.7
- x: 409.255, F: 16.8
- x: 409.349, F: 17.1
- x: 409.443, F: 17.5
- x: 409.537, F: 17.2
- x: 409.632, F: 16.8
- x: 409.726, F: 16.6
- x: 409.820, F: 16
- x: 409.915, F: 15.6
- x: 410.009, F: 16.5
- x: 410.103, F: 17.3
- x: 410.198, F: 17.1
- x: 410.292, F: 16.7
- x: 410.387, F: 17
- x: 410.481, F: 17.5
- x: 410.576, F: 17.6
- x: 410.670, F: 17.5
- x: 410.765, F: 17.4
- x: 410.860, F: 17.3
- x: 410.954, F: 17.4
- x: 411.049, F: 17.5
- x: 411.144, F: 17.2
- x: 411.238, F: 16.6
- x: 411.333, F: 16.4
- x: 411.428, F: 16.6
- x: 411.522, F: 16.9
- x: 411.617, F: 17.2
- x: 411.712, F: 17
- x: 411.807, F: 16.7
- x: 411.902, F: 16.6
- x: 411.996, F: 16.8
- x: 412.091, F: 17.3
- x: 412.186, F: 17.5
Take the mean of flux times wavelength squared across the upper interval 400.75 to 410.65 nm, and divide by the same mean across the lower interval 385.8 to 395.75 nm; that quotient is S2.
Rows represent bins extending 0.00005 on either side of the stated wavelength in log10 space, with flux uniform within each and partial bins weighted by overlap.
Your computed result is 0.95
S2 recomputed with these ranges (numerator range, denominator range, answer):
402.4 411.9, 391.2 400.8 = 1.00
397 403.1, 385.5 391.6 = 0.92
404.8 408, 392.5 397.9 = 0.98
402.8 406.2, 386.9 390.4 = 0.91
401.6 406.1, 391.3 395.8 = 0.95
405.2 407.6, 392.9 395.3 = 0.99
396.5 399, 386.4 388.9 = 0.93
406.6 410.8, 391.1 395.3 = 1.03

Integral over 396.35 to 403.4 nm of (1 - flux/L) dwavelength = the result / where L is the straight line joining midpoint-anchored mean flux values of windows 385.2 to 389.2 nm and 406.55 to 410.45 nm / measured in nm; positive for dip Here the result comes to 0.48 nm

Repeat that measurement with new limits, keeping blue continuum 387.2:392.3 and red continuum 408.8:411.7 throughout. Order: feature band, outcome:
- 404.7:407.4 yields 0.17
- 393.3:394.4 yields 0.07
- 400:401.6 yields 0.14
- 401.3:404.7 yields 0.31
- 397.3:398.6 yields 0.06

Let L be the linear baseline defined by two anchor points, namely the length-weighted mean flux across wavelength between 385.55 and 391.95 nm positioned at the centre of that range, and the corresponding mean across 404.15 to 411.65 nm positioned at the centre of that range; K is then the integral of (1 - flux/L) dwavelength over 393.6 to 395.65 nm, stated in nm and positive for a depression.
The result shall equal 0.052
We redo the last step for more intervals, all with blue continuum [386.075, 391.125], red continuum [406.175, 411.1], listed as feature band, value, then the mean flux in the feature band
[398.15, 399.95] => 0.096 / 16.8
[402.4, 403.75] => 0.121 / 15.8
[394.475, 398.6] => 0.110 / 17.6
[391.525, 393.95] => 0.148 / 17.3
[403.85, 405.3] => 0.114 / 15.8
